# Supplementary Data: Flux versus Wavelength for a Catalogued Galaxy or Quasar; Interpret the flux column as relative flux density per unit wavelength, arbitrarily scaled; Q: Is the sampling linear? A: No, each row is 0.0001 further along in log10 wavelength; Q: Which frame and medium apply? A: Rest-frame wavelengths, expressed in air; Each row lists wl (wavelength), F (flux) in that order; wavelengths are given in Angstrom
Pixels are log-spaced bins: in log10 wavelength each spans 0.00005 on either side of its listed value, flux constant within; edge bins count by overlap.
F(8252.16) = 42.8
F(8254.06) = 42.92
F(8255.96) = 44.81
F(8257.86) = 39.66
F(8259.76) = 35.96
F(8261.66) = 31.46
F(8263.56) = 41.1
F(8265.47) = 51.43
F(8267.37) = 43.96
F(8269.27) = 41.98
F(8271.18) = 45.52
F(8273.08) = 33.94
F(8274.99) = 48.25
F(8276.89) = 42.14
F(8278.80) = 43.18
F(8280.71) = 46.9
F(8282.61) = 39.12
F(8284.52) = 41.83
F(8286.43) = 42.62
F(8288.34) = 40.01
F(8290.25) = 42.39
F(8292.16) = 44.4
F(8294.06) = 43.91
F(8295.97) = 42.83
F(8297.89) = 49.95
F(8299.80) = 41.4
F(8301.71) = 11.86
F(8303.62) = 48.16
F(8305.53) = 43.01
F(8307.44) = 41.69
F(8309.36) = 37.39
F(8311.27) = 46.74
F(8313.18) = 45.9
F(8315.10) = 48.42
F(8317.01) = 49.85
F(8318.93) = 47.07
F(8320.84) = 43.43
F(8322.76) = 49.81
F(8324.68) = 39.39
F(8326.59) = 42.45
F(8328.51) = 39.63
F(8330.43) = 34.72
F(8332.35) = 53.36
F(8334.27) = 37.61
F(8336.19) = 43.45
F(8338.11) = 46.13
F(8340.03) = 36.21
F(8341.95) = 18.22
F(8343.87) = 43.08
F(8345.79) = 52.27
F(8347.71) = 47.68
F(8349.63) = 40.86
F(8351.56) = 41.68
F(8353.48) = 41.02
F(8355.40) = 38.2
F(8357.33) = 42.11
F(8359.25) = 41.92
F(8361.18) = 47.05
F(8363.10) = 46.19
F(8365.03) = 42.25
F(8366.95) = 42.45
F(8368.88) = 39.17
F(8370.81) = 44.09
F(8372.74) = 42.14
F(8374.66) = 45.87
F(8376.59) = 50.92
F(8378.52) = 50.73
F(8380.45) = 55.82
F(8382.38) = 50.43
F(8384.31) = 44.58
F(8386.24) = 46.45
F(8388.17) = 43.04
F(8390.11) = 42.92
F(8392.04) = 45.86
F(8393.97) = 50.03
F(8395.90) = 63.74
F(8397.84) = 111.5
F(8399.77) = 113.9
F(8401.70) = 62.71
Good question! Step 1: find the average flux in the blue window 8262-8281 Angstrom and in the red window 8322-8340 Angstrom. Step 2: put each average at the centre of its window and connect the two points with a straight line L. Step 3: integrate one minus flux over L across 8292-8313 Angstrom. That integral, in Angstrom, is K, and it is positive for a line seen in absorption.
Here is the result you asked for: 0.89 Angstrom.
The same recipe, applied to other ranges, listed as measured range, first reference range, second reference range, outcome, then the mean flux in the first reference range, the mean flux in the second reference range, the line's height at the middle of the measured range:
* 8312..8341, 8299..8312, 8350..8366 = -2.8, 38.4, 42.5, 40.1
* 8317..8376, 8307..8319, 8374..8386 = 6.1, 45.3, 49.6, 47.5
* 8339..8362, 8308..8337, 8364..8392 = 2.1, 43.9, 45.8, 44.8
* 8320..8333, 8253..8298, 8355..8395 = 0.3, 42.4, 45.5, 44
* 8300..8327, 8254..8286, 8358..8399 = 1.7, 42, 50.1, 45.3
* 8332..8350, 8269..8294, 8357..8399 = 2.1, 42.5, 49.9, 47.1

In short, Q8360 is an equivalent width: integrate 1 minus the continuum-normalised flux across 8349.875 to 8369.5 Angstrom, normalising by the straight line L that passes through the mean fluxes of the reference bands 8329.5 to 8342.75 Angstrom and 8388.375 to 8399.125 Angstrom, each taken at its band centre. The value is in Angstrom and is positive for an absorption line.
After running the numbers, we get 2.6 Angstrom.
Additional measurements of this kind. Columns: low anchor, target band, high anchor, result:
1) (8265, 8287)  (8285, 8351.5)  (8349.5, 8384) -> 2.6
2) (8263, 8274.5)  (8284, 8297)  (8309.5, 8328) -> 0.5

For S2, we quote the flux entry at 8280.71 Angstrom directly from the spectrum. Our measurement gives 46.9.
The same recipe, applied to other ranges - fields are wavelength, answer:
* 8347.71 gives 47.68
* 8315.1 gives 48.42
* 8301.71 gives 11.86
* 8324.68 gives 39.39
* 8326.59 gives 42.45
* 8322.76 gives 49.81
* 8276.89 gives 42.14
